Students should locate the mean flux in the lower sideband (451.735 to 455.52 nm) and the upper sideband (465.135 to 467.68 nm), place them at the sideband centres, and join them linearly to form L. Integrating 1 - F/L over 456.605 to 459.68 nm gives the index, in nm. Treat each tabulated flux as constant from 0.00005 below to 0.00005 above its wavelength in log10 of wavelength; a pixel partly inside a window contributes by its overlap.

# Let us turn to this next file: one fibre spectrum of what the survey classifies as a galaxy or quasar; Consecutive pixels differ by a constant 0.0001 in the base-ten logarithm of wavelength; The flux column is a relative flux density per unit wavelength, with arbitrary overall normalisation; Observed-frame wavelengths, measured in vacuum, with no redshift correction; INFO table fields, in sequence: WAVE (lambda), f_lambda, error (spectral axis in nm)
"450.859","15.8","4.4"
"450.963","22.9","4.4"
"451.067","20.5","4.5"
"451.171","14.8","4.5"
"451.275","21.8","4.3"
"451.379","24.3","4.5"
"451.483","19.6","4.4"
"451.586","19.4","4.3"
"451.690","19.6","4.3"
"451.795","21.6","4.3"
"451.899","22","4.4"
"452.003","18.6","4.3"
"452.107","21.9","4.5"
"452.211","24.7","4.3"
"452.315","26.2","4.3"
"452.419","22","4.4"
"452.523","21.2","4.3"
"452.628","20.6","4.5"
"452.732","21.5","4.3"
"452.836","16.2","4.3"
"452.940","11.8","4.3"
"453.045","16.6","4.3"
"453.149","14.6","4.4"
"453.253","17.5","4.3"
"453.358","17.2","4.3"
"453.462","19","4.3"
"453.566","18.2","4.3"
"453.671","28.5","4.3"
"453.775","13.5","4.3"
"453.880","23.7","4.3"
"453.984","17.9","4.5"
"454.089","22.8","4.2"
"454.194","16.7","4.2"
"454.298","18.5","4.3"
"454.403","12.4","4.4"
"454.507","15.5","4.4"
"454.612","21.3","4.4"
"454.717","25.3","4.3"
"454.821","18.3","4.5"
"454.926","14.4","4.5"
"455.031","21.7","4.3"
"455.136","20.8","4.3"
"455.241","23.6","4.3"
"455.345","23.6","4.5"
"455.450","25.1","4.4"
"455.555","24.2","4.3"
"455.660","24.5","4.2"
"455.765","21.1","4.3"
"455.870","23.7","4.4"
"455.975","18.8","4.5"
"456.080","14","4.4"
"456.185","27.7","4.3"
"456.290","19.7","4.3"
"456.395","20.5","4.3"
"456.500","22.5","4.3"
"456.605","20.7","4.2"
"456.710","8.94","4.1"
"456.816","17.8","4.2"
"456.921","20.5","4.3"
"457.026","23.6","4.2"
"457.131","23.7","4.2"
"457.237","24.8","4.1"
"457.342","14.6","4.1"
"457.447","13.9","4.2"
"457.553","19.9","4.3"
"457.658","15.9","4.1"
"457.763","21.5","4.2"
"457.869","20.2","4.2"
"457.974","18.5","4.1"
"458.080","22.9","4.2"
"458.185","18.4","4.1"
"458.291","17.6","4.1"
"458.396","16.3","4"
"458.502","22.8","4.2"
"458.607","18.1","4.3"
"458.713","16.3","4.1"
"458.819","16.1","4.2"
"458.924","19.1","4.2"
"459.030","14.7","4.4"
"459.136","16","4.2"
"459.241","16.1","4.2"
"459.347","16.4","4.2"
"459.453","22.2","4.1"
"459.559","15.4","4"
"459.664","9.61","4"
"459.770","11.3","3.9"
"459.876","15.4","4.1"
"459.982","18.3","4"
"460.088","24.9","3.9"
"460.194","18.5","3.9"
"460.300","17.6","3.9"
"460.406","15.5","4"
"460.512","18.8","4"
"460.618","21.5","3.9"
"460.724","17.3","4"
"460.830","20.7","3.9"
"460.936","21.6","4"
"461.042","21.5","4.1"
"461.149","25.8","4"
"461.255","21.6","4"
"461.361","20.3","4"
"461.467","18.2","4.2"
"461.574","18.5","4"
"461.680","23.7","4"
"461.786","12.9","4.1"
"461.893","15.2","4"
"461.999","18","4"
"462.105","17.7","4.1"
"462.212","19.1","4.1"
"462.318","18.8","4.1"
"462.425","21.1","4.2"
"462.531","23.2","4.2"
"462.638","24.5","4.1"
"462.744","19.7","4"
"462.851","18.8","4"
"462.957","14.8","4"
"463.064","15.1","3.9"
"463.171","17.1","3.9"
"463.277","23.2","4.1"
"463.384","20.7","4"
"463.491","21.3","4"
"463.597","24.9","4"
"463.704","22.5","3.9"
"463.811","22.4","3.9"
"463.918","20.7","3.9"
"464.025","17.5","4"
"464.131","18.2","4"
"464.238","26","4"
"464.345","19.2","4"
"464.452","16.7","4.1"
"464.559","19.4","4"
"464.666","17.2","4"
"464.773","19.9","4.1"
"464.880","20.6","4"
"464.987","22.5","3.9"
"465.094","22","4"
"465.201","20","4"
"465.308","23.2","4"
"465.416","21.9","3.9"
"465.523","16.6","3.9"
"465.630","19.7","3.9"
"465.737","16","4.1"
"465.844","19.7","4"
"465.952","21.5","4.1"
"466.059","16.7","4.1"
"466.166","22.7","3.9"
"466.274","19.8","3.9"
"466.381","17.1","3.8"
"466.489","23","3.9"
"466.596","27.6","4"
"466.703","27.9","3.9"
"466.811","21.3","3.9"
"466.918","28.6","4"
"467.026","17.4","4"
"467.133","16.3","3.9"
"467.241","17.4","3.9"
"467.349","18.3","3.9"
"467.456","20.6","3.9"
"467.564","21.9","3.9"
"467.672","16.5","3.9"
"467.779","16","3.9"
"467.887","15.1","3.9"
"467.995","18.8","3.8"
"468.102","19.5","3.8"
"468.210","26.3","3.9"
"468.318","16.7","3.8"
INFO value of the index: 0.30 nm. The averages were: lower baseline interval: 19.9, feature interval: 18.1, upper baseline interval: 20.6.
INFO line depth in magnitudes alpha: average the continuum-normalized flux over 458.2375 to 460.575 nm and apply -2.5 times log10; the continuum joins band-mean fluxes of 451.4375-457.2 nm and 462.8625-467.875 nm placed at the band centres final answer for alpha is 0.17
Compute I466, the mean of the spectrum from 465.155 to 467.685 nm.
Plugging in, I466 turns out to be 20.5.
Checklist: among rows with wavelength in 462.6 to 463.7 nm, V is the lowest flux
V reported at 14.8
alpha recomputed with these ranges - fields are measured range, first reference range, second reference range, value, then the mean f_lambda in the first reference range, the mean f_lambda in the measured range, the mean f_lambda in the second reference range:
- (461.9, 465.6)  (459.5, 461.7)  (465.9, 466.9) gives 0.031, 18.8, 20.1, 22.2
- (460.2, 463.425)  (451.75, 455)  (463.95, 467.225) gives 0.042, 19.4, 19.4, 20.5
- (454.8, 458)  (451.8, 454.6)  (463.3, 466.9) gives -0.033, 19.3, 20.3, 20.9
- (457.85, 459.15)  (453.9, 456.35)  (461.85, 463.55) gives 0.100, 20.5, 18.2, 19.3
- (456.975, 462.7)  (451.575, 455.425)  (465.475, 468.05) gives 0.055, 19.7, 18.8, 19.9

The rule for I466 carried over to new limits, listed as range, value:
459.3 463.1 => 18.7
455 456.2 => 22.2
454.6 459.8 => 19.3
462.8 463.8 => 19.9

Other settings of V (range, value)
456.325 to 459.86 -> 8.94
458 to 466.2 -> 9.61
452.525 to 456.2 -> 11.8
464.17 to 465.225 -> 16.7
